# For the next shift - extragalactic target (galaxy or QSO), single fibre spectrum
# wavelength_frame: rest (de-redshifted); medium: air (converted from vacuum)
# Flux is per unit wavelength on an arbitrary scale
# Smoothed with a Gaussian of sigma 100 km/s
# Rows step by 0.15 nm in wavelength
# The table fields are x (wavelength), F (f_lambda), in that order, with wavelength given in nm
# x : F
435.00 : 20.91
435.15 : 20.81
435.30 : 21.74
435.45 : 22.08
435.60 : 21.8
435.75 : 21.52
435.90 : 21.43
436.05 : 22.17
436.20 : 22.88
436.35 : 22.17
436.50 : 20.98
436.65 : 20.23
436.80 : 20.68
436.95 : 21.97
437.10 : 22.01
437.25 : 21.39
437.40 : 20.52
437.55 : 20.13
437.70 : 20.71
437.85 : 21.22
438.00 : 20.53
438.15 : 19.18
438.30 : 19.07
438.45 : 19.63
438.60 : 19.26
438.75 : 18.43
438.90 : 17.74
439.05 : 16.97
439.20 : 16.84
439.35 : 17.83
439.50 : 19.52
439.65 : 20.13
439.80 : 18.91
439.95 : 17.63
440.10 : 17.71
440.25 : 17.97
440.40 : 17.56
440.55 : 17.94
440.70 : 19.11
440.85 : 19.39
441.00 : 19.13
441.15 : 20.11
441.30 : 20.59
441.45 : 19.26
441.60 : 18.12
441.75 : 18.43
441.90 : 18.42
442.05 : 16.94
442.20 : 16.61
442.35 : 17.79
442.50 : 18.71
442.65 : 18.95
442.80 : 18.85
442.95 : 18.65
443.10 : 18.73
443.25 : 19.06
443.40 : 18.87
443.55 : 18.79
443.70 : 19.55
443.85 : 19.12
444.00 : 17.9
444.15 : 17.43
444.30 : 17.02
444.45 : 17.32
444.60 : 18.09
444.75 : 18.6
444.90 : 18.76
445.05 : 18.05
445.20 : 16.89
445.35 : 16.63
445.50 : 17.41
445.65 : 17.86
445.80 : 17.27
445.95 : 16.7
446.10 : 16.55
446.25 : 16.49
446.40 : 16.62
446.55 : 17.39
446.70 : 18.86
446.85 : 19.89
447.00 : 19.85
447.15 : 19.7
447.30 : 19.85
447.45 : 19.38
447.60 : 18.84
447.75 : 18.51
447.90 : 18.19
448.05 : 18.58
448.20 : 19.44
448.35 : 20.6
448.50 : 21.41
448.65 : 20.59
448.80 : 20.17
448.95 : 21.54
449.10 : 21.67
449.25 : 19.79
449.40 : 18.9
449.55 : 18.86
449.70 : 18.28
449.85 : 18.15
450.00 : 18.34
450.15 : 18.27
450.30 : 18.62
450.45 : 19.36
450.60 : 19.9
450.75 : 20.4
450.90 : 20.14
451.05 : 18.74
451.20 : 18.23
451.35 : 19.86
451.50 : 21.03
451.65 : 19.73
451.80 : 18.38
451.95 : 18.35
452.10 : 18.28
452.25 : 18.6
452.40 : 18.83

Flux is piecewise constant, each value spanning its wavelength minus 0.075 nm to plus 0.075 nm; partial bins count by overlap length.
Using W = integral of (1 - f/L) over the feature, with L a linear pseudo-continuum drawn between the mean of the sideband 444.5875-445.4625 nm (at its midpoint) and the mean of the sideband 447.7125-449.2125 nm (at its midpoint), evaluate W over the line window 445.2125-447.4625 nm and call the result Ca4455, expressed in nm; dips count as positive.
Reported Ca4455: 0.09 nm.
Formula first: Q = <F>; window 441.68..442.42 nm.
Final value 17.6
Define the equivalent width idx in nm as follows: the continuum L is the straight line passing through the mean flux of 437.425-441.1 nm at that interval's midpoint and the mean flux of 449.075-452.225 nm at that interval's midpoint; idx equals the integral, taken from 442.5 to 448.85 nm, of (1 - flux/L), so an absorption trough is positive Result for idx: 0.18 nm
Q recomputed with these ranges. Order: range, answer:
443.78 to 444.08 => 18.5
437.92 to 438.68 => 19.5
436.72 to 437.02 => 21.3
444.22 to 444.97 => 17.9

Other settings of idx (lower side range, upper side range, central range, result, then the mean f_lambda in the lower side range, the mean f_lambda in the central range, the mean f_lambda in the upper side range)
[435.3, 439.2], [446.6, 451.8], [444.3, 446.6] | 0.285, 20.5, 17.4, 19.5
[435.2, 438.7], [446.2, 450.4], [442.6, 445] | 0.173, 21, 18.5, 19.2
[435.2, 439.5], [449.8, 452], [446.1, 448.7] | 0.068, 20.4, 19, 19.2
